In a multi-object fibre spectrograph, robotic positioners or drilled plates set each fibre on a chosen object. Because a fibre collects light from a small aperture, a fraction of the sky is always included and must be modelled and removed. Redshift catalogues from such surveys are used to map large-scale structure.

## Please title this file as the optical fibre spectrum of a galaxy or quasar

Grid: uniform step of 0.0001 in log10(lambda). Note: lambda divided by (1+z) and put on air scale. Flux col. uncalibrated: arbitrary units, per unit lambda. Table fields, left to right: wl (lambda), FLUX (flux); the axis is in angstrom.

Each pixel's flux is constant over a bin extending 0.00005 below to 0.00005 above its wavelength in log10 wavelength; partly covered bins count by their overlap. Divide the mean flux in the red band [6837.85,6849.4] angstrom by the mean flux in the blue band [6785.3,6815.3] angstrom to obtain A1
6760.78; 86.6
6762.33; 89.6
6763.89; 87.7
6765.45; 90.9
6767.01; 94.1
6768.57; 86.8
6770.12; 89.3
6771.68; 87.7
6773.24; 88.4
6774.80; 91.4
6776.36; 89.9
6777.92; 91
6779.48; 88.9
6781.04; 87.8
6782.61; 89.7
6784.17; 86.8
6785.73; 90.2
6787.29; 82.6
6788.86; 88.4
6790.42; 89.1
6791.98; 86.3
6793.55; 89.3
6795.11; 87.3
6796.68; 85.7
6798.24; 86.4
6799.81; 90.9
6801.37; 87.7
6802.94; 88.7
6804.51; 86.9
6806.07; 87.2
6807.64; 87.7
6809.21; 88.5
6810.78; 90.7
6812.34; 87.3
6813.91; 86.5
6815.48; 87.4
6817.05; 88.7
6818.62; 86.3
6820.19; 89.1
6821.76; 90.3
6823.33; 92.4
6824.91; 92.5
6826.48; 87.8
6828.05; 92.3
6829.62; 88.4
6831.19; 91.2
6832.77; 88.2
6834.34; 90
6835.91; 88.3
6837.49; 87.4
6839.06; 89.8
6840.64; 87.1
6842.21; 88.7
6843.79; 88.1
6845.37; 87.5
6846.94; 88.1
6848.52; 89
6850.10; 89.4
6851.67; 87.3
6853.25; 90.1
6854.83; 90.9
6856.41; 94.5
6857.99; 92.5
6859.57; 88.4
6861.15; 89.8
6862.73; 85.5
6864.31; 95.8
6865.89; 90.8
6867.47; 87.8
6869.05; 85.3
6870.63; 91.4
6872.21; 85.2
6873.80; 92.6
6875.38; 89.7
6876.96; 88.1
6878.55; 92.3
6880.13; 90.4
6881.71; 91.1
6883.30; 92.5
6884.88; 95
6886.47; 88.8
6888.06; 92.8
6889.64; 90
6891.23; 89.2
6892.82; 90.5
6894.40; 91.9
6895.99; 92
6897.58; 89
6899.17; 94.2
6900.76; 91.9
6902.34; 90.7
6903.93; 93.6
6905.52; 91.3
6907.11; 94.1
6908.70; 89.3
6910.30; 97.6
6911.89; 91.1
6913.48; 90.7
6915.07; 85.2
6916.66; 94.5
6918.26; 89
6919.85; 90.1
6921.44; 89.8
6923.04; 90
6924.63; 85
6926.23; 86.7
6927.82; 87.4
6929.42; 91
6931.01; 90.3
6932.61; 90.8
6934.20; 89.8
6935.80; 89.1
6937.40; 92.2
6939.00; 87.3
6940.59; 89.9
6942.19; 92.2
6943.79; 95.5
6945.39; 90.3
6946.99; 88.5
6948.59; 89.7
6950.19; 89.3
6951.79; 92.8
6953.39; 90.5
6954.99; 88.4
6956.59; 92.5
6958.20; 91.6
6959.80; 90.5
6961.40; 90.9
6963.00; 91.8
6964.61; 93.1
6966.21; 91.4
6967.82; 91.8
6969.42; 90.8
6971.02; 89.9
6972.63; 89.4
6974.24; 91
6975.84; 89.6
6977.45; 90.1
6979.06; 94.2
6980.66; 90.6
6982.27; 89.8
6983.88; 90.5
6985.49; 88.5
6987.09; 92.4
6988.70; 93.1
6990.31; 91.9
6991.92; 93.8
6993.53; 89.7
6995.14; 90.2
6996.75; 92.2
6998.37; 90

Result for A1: 1.01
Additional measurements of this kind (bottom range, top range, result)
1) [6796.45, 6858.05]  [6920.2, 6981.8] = 1.02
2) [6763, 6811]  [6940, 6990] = 1.03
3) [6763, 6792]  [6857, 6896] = 1.02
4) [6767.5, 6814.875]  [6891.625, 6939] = 1.03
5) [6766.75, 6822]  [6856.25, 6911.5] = 1.03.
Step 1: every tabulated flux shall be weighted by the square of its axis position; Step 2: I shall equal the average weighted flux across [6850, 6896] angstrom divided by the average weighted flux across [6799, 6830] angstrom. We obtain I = 1.0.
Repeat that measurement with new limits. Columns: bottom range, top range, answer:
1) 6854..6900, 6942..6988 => 1.03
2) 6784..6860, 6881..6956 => 1.05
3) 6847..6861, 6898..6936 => 1.02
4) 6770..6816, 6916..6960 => 1.07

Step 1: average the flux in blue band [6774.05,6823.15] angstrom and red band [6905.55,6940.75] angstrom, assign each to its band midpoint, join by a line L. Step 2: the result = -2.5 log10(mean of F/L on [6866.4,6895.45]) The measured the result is -0.01 mag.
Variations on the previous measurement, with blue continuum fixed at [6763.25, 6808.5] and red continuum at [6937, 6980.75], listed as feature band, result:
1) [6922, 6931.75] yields 0.025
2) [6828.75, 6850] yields 0.007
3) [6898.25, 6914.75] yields -0.025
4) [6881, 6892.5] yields -0.016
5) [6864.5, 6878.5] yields 0.004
